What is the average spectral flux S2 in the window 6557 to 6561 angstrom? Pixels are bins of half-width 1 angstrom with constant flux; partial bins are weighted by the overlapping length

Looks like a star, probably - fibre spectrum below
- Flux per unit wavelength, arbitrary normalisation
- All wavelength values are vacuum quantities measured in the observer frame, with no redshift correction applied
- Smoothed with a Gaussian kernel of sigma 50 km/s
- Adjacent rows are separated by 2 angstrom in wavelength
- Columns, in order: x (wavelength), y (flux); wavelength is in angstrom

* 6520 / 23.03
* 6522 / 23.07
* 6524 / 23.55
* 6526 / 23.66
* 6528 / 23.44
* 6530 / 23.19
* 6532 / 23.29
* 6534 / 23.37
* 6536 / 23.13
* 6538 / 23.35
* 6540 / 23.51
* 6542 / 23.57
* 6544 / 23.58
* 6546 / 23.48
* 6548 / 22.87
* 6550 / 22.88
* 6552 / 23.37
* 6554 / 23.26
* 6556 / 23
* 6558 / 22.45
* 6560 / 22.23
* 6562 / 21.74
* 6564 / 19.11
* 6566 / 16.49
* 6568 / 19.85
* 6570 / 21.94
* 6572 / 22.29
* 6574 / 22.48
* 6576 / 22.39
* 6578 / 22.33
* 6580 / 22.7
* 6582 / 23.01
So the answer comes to 22.3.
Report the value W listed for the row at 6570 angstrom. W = 21.94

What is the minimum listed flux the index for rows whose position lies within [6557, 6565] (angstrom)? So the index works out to 19.11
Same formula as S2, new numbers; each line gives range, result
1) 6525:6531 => 23.4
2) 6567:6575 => 21.6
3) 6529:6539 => 23.3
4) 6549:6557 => 23.1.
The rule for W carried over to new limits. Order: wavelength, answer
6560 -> 22.23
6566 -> 16.49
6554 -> 23.26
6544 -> 23.58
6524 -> 23.55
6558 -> 22.45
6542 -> 23.57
